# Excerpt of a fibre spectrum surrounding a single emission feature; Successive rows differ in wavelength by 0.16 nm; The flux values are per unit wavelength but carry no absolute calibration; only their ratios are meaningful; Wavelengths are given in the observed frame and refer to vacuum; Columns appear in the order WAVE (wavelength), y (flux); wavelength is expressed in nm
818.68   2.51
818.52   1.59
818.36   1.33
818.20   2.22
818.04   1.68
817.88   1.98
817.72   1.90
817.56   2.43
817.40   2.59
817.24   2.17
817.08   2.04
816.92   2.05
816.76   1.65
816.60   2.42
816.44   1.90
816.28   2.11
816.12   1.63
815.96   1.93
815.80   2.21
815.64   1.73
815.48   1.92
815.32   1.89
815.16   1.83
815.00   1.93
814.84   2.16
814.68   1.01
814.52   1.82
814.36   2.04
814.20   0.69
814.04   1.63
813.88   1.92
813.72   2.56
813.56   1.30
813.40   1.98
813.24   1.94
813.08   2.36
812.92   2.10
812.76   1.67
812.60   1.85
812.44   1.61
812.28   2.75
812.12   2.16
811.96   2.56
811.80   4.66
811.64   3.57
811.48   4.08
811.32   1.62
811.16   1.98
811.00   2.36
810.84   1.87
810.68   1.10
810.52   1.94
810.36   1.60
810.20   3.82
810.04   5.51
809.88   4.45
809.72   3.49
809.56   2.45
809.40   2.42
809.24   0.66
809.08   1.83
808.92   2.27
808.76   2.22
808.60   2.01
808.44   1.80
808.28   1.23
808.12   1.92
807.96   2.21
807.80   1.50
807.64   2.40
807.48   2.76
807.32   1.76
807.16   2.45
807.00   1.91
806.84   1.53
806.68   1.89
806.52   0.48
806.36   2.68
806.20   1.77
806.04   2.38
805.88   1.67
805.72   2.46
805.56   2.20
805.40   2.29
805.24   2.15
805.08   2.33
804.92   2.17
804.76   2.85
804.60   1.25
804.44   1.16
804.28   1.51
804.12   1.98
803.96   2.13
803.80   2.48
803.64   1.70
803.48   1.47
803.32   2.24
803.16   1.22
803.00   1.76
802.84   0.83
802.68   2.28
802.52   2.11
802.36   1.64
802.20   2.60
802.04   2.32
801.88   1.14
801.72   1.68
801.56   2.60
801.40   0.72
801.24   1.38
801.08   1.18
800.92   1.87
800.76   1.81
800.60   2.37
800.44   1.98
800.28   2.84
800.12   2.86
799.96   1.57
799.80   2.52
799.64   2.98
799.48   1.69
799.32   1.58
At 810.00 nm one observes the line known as [S II]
